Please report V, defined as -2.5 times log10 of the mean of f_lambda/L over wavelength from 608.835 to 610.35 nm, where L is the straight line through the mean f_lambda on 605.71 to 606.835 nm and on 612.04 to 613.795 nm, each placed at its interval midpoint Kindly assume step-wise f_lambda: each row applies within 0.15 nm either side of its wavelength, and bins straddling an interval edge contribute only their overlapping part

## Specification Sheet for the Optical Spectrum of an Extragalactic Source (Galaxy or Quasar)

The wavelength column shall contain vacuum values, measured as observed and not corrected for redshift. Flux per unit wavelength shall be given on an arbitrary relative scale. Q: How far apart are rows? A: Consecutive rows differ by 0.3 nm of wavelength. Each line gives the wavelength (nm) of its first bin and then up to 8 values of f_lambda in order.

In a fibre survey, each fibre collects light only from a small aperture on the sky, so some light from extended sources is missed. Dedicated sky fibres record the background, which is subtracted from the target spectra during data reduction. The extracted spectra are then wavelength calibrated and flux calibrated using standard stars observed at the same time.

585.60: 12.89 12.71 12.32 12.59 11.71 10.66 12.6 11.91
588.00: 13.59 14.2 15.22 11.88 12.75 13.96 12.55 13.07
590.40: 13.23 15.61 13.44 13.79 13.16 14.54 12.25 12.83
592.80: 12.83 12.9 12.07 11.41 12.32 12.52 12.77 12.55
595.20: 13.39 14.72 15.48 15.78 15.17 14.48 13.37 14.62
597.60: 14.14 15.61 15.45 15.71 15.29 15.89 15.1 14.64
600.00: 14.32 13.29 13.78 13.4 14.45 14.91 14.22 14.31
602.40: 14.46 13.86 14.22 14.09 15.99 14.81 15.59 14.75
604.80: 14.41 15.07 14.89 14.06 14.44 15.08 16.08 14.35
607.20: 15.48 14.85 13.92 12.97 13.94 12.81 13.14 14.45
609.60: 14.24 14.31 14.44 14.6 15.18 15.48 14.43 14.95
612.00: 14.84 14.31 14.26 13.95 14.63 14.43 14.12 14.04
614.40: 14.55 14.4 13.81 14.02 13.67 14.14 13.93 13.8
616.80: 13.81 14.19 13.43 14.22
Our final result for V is 0.04 mag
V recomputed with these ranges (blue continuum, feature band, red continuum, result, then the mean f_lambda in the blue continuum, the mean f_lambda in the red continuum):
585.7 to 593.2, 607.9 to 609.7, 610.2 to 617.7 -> 0.04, 13.1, 14.3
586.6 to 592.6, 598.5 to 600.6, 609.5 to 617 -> -0.08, 13.1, 14.3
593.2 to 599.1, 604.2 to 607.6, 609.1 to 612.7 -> -0.03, 14.1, 14.6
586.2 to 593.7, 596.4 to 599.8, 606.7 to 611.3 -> -0.11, 13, 14.3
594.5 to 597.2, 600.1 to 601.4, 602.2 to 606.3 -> 0.05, 14.2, 14.7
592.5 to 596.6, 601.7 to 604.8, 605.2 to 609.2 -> -0.05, 13.4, 14.3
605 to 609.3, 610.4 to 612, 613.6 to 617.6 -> -0.06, 14.4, 14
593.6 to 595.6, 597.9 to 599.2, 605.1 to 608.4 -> -0.16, 12.8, 14.6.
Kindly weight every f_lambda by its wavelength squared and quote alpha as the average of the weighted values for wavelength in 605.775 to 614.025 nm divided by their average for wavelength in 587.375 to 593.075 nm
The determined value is 1.15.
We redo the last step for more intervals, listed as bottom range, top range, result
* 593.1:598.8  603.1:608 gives 1.10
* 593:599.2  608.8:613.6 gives 1.08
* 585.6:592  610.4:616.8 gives 1.19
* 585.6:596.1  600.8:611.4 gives 1.17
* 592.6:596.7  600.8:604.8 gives 1.11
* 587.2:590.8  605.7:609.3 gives 1.14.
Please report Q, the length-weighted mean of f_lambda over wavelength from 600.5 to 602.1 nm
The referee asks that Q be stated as 14.2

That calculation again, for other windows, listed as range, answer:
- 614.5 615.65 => 14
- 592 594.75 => 12.5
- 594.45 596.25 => 14.1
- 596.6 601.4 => 14.6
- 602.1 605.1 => 14.7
